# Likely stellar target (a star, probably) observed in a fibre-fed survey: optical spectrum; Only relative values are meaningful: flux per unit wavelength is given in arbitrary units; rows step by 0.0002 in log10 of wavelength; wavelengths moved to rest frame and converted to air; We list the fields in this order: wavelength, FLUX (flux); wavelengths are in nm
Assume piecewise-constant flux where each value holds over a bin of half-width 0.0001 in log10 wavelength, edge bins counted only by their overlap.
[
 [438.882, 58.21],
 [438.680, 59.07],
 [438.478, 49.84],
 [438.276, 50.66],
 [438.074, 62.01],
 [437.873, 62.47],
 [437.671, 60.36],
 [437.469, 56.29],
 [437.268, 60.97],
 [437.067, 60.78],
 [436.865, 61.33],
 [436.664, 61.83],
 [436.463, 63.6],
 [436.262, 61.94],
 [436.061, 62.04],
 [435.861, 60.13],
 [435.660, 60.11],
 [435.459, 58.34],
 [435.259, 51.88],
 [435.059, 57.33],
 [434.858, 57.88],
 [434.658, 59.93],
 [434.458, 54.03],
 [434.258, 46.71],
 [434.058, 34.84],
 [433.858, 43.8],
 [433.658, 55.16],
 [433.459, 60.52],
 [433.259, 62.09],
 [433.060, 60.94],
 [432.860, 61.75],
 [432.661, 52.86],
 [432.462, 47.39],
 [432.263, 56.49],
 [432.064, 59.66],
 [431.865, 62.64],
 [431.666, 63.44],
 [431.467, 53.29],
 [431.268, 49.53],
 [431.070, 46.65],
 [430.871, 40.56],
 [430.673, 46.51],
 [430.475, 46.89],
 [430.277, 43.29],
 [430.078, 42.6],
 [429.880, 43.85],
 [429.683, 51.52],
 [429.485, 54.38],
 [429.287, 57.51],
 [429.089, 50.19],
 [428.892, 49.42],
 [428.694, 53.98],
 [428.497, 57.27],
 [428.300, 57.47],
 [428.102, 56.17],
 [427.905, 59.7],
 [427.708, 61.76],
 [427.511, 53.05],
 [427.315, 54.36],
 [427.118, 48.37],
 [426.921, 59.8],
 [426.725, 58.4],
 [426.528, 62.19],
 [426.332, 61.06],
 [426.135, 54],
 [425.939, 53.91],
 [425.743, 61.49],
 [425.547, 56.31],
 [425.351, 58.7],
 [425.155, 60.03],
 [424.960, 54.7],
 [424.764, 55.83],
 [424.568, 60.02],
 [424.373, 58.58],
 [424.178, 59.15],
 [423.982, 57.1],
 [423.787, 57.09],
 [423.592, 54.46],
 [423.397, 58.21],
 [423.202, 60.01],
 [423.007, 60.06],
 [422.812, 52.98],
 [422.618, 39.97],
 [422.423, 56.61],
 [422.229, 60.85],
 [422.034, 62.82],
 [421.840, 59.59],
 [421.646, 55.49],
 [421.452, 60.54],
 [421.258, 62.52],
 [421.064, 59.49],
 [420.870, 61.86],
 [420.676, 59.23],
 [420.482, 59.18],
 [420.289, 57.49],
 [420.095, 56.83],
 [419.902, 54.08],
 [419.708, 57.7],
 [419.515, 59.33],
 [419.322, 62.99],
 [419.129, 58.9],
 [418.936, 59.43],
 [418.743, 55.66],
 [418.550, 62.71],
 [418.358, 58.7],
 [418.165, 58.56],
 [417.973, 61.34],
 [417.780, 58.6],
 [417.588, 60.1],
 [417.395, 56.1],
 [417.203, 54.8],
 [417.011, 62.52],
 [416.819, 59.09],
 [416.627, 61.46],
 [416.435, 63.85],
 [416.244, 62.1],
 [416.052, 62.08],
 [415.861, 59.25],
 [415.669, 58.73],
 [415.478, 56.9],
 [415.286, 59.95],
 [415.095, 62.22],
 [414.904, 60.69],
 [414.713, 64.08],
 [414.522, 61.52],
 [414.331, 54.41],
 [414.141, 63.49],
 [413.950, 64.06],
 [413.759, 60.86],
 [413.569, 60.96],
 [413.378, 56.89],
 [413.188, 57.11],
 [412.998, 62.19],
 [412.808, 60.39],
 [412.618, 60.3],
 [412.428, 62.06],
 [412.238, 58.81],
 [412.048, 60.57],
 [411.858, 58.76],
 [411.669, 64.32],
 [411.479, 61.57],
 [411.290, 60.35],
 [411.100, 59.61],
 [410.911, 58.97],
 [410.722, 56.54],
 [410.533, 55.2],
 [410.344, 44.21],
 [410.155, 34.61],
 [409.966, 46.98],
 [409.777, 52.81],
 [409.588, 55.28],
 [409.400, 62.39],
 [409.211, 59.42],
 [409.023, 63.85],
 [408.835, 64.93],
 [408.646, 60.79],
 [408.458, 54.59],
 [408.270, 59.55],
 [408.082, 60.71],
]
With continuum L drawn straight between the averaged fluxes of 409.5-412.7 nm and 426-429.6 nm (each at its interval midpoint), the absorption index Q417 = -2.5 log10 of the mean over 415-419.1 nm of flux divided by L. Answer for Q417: -0.07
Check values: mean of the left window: 55.9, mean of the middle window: 59.7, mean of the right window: 56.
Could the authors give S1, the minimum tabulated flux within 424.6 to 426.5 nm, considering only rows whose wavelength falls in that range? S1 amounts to 53.91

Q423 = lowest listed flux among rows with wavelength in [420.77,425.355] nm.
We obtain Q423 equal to 39.97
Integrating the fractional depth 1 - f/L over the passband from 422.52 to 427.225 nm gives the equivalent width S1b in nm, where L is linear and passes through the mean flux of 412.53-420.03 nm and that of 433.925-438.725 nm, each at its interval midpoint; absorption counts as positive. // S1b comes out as 0.15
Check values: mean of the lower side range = 59.8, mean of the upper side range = 57.2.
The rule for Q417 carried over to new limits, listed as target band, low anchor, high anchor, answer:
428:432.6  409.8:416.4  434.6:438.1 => 0.15 mag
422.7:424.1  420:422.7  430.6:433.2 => 0.01 mag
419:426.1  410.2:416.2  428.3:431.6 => -0.08 mag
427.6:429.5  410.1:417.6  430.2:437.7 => 0.01 mag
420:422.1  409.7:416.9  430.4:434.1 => -0.06 mag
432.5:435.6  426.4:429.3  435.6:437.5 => 0.10 mag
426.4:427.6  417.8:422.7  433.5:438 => 0.03 mag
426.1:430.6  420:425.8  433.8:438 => 0.08 mag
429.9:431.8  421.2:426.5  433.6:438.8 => 0.18 mag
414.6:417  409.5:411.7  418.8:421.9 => -0.08 mag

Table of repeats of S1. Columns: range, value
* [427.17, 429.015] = 49.42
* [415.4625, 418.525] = 54.8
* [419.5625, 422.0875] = 54.08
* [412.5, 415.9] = 54.41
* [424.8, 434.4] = 34.84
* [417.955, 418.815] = 55.66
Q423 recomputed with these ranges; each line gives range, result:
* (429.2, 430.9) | 40.56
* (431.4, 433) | 47.39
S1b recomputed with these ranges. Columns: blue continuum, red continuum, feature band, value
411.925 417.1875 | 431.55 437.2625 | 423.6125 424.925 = 0.029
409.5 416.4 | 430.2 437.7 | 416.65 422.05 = -0.156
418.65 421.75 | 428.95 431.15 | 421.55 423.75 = -0.018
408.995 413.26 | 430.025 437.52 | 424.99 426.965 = -0.096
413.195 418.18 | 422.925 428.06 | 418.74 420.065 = 0.017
